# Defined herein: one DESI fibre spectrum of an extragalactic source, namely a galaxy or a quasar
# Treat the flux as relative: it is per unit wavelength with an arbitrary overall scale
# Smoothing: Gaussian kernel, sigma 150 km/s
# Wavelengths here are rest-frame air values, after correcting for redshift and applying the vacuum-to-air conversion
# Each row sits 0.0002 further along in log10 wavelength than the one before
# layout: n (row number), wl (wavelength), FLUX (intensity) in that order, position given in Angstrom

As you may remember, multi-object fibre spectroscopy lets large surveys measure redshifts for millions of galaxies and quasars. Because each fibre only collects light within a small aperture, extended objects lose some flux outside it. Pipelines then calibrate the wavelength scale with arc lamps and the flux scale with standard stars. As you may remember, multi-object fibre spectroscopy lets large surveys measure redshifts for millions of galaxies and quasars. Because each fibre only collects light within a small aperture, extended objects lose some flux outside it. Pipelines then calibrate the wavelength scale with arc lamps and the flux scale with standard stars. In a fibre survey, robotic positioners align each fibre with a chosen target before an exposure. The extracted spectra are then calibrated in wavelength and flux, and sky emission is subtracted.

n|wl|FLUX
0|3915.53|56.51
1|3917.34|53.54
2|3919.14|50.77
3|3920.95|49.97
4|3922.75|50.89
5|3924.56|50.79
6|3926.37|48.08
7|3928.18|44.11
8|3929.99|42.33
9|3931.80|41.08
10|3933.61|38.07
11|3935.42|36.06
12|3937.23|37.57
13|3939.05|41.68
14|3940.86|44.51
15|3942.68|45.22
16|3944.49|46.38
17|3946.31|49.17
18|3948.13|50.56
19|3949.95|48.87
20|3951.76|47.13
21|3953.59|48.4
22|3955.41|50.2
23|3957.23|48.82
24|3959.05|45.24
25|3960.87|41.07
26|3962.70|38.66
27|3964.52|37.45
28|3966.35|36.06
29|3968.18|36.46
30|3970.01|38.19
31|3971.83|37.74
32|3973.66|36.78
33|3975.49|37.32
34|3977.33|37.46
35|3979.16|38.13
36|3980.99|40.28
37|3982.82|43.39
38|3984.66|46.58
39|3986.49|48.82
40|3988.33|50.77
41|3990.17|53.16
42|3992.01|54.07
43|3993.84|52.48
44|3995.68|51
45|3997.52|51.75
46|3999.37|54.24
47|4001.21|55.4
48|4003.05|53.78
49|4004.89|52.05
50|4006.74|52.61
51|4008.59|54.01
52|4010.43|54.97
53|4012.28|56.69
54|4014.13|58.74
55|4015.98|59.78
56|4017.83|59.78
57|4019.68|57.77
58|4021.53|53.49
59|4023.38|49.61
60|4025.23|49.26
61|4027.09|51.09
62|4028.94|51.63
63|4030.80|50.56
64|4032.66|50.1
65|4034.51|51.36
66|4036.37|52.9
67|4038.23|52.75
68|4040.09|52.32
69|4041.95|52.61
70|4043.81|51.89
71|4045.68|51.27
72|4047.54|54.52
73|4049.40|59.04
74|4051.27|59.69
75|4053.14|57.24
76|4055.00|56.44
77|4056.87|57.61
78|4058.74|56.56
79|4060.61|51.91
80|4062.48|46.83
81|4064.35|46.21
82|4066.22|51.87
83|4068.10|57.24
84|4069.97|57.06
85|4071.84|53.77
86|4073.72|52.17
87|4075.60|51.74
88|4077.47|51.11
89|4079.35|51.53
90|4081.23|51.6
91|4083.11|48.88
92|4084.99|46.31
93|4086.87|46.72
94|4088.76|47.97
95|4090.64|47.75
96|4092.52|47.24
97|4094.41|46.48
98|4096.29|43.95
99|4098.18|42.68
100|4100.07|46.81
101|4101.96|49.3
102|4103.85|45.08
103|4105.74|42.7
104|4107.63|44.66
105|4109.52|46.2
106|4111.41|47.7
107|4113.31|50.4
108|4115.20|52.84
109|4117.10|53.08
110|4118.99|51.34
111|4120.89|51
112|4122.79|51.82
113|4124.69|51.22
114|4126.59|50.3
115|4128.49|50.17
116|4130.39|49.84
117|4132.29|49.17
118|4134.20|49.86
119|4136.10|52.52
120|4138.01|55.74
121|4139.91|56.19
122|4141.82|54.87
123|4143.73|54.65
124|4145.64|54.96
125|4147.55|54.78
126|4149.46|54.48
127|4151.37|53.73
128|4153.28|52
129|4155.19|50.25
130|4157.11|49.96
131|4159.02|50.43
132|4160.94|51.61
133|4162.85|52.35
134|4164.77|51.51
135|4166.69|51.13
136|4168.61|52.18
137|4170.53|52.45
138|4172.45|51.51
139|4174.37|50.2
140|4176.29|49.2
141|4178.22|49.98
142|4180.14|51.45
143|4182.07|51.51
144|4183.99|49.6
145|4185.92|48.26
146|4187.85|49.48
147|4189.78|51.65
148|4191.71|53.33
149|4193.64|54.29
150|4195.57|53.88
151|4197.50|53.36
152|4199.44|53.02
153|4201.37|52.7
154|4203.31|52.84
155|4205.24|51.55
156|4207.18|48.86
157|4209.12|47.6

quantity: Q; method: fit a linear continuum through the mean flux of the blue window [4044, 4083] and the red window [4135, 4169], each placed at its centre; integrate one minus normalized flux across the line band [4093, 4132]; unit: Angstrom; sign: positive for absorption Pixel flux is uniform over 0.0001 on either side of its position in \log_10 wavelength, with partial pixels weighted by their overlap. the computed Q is 3.57 Angstrom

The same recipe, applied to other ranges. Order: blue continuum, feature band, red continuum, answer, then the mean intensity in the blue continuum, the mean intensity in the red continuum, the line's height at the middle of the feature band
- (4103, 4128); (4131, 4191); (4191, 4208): -1.0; 49.1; 52.7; 51.1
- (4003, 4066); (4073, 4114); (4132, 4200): 4.2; 53.7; 52.1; 53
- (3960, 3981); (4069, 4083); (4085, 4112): -2.5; 37.9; 46.1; 44.6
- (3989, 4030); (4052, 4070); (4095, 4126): -1.0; 53.9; 48.2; 51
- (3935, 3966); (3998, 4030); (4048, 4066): -2.5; 44.5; 54.5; 50.5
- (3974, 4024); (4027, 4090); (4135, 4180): -1.2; 50.9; 52.4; 51.5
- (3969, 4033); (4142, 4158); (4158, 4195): -0.7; 49.8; 51.2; 51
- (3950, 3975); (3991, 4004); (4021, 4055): -1.7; 41.9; 53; 47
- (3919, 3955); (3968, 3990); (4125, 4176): 2.5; 45.5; 52.1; 46.8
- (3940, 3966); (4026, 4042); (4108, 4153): -1.0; 45.6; 51.9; 48.5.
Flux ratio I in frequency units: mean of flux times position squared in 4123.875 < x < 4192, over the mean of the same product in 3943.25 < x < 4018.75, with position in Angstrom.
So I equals 1.18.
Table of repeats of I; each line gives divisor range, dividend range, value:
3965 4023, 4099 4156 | 1.11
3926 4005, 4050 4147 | 1.21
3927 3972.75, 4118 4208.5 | 1.34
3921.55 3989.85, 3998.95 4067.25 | 1.29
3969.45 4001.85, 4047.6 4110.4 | 1.15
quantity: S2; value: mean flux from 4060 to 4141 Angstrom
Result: 49.7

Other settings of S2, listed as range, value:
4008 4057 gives 54.3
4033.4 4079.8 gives 53.5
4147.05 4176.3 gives 51.8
